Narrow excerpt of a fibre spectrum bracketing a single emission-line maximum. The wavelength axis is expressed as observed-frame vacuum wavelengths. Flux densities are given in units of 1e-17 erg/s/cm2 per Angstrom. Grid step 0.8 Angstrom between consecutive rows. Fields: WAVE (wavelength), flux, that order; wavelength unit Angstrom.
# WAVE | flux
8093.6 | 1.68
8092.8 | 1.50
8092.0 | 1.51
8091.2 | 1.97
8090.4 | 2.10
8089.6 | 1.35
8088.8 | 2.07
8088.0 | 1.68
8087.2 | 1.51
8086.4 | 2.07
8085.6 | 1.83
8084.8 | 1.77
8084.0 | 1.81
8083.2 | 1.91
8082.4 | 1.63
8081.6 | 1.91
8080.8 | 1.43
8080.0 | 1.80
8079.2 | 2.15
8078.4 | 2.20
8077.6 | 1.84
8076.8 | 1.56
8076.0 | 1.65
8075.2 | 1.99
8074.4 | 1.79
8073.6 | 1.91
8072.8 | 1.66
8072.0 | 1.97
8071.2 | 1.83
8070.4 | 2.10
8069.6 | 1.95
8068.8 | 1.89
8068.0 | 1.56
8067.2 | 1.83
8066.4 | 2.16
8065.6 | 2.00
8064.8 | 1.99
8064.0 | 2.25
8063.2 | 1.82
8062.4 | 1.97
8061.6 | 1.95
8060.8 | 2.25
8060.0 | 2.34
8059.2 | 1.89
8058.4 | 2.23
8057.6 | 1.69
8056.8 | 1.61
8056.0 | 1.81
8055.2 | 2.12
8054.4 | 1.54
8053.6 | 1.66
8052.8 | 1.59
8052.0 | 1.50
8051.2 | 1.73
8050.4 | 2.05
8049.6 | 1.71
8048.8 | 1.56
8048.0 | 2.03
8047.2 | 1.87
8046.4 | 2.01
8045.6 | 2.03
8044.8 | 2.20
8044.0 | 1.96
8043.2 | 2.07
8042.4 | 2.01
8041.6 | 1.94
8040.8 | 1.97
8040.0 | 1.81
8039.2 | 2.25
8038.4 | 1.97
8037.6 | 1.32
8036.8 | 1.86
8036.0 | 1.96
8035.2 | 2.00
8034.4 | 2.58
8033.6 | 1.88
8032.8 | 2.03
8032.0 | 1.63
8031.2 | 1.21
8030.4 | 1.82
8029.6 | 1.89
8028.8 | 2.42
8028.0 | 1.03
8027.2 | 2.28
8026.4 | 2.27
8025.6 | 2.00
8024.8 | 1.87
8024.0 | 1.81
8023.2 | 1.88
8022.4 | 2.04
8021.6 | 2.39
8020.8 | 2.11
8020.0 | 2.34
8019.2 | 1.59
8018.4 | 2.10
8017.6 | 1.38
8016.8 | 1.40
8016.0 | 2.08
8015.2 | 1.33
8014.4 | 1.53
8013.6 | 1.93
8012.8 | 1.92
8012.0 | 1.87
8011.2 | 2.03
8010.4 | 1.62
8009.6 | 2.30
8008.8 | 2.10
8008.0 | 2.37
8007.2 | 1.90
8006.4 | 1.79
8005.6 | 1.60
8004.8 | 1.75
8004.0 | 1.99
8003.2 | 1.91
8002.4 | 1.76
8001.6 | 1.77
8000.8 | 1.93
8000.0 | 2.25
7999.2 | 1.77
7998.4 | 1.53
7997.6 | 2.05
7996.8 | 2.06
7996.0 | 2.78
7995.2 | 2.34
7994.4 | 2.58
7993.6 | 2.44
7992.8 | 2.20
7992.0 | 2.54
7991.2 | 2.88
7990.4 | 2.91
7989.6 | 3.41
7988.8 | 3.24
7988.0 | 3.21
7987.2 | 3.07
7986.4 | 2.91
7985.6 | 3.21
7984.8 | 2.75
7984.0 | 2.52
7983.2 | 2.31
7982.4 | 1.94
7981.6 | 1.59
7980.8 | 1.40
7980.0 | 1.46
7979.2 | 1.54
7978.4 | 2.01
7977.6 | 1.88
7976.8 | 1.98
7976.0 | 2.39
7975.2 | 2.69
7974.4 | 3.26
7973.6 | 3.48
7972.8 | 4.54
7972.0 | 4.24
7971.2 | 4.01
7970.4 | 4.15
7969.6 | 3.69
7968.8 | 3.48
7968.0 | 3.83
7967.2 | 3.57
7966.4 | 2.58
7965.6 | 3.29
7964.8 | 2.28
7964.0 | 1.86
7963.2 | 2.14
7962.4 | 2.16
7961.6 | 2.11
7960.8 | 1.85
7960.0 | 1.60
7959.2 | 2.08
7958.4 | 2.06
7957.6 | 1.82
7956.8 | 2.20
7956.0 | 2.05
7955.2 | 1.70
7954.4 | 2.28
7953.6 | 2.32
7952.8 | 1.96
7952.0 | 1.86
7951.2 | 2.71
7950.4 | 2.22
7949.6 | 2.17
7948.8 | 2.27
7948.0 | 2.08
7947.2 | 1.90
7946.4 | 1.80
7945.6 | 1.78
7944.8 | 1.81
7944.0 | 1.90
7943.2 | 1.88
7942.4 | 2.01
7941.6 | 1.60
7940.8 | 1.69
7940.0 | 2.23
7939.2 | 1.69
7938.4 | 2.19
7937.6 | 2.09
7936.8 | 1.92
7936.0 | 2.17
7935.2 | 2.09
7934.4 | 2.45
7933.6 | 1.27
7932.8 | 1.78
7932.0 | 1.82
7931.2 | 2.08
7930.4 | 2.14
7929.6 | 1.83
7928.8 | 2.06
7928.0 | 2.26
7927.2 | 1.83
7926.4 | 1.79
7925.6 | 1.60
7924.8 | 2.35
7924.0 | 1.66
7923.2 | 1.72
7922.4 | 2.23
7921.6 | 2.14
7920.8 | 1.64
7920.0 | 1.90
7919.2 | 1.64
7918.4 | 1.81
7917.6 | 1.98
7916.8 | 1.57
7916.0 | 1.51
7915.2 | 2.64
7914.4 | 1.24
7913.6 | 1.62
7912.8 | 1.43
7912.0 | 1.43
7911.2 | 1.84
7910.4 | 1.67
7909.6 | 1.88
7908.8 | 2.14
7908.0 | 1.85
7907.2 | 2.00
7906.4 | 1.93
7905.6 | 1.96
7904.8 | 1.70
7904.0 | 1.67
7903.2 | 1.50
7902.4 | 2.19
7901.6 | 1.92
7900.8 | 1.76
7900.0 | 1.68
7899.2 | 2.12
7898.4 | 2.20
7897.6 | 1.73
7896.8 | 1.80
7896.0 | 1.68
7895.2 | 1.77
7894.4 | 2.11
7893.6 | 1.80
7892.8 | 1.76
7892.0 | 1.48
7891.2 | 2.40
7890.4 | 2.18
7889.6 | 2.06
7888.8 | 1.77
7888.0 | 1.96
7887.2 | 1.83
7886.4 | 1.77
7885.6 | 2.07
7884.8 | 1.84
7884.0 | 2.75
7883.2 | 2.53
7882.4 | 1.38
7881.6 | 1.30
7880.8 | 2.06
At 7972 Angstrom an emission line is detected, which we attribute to [S II] 6716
